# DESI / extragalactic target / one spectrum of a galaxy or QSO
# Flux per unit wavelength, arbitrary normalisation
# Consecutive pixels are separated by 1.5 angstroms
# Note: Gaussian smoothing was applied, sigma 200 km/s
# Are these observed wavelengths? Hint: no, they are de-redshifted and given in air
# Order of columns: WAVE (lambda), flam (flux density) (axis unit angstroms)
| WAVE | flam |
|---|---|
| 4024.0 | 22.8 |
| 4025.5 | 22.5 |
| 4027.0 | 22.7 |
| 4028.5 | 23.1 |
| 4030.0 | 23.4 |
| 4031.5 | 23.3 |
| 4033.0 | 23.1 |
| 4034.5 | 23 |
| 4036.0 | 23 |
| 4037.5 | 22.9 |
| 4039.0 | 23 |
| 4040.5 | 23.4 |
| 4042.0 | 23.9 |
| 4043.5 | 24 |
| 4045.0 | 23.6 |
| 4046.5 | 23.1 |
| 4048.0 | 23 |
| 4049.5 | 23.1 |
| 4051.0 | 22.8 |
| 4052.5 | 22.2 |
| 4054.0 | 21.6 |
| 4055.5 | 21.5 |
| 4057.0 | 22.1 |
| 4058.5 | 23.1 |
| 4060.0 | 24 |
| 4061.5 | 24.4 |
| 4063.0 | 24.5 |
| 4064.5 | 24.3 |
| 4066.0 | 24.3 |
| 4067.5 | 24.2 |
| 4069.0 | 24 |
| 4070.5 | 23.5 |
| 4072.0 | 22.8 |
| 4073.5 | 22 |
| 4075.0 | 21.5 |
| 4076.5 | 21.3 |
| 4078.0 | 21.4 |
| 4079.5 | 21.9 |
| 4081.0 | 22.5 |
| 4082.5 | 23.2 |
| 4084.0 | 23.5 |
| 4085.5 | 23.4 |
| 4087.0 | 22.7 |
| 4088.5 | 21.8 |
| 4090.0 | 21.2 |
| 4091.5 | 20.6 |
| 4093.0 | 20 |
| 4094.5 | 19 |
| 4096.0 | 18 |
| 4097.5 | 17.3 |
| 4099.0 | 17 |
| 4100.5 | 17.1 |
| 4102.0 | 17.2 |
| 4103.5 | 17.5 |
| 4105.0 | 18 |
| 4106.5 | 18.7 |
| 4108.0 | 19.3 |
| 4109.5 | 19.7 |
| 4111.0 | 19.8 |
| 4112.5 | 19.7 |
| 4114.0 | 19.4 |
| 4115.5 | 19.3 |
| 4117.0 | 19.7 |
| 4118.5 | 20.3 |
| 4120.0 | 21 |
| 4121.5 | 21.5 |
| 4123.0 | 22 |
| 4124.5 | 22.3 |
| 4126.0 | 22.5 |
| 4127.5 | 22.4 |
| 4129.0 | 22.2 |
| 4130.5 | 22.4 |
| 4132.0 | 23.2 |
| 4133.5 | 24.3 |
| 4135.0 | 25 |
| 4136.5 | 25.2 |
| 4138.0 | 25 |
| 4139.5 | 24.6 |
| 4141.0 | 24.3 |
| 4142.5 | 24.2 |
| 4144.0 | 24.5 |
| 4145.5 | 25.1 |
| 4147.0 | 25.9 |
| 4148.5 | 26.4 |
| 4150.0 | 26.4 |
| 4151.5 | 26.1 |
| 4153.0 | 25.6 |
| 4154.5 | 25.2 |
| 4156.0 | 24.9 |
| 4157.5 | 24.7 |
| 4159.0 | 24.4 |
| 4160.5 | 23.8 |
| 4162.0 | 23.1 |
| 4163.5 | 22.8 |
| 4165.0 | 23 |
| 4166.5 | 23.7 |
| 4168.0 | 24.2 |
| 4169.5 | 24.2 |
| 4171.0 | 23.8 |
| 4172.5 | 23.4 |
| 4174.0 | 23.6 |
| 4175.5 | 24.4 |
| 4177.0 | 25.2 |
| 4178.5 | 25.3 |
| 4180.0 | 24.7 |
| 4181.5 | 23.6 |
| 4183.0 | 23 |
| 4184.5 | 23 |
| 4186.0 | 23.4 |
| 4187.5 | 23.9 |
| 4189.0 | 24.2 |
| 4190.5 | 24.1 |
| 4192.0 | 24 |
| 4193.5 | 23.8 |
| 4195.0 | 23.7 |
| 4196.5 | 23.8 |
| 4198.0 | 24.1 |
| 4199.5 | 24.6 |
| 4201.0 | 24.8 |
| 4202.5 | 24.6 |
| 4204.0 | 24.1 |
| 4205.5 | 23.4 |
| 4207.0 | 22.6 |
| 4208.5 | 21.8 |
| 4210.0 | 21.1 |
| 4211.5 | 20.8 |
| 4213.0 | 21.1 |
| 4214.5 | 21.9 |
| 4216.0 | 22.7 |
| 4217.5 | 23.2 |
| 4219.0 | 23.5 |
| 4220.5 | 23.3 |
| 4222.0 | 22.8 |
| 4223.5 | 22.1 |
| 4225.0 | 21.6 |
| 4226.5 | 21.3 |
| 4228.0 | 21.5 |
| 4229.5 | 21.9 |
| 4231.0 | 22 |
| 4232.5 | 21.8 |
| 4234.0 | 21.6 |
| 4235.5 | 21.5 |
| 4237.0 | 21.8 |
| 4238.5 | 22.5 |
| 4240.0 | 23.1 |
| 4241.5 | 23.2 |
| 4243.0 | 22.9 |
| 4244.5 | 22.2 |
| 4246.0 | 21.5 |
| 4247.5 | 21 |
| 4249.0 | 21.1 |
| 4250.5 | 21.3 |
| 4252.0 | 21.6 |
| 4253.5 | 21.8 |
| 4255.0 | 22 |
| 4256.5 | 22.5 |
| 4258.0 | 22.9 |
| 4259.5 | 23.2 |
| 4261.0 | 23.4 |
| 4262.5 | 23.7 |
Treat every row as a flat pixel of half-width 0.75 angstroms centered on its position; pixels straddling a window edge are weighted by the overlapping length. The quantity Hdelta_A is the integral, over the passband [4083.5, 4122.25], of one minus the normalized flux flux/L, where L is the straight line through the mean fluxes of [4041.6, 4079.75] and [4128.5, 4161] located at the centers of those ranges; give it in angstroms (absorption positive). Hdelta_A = 6.8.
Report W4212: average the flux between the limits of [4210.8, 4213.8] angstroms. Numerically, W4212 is 21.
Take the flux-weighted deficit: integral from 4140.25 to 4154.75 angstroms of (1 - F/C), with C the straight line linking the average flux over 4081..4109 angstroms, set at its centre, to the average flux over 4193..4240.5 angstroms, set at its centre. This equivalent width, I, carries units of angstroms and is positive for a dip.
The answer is -3.0 angstroms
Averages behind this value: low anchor 19.8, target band 25.4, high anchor 22.6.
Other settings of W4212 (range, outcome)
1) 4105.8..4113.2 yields 19.4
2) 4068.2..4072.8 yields 23.4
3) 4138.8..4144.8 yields 24.4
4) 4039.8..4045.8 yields 23.7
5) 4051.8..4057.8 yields 21.9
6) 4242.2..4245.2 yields 22.6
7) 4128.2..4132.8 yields 22.6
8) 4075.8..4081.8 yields 21.8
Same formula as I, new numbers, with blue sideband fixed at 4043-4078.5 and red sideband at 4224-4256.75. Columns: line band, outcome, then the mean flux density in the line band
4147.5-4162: -1.8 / 25.2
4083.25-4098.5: 1.4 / 20.7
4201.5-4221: -0.5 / 22.6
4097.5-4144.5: 3.0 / 21.2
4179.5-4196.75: -1.2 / 23.8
